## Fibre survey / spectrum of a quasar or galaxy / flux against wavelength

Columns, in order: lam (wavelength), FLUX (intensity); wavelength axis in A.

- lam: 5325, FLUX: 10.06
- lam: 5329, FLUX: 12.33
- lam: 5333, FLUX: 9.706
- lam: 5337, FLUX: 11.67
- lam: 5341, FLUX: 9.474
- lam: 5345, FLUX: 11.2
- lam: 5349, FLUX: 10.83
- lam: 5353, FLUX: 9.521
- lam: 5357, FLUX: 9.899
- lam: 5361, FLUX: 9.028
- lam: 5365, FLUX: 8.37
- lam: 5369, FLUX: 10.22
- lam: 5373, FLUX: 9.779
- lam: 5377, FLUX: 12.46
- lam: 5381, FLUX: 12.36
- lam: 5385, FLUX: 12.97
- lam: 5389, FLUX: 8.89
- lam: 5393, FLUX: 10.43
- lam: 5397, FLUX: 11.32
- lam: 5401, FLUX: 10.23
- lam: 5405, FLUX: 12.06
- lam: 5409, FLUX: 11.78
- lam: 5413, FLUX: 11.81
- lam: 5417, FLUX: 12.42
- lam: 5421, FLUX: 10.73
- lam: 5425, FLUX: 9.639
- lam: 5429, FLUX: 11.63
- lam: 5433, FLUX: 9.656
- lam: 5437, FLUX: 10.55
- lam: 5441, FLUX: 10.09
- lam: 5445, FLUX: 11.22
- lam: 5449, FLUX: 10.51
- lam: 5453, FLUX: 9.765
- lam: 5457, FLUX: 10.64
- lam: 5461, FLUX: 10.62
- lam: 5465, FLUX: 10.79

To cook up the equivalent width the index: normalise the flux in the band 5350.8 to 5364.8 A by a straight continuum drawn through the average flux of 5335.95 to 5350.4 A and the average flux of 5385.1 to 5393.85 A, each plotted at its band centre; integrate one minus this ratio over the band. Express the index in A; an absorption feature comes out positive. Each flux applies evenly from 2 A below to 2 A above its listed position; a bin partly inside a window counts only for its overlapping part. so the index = 1.6 A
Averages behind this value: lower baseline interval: 10.7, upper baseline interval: 10.3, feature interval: 9.36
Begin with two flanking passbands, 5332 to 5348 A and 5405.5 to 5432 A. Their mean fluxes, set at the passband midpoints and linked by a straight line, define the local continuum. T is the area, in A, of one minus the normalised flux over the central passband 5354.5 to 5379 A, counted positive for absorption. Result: 2.0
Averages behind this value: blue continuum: 10.6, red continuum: 11.3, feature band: 9.95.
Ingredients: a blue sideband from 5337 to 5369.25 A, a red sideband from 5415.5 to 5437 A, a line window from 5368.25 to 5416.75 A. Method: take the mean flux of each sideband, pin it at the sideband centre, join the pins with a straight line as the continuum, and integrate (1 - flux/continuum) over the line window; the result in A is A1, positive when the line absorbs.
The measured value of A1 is -4.2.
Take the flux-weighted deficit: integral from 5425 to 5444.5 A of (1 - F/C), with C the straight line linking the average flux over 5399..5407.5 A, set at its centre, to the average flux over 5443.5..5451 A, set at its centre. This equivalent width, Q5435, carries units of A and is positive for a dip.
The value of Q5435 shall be 0.9 A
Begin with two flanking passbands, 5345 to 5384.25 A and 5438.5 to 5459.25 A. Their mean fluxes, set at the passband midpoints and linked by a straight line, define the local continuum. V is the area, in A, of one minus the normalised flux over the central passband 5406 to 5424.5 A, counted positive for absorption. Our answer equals -2.0 A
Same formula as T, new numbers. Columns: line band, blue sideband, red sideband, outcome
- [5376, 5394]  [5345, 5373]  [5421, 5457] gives -2.6 A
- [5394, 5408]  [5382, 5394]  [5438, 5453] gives -0.5 A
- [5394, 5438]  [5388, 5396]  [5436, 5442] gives -4.0 A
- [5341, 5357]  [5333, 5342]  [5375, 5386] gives 1.1 A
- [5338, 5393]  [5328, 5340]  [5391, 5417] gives 3.7 A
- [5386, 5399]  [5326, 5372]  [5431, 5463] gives -0.2 A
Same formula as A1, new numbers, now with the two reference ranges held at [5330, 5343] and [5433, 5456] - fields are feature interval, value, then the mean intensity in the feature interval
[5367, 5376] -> 0.1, 10.3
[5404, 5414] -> -1.4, 11.9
